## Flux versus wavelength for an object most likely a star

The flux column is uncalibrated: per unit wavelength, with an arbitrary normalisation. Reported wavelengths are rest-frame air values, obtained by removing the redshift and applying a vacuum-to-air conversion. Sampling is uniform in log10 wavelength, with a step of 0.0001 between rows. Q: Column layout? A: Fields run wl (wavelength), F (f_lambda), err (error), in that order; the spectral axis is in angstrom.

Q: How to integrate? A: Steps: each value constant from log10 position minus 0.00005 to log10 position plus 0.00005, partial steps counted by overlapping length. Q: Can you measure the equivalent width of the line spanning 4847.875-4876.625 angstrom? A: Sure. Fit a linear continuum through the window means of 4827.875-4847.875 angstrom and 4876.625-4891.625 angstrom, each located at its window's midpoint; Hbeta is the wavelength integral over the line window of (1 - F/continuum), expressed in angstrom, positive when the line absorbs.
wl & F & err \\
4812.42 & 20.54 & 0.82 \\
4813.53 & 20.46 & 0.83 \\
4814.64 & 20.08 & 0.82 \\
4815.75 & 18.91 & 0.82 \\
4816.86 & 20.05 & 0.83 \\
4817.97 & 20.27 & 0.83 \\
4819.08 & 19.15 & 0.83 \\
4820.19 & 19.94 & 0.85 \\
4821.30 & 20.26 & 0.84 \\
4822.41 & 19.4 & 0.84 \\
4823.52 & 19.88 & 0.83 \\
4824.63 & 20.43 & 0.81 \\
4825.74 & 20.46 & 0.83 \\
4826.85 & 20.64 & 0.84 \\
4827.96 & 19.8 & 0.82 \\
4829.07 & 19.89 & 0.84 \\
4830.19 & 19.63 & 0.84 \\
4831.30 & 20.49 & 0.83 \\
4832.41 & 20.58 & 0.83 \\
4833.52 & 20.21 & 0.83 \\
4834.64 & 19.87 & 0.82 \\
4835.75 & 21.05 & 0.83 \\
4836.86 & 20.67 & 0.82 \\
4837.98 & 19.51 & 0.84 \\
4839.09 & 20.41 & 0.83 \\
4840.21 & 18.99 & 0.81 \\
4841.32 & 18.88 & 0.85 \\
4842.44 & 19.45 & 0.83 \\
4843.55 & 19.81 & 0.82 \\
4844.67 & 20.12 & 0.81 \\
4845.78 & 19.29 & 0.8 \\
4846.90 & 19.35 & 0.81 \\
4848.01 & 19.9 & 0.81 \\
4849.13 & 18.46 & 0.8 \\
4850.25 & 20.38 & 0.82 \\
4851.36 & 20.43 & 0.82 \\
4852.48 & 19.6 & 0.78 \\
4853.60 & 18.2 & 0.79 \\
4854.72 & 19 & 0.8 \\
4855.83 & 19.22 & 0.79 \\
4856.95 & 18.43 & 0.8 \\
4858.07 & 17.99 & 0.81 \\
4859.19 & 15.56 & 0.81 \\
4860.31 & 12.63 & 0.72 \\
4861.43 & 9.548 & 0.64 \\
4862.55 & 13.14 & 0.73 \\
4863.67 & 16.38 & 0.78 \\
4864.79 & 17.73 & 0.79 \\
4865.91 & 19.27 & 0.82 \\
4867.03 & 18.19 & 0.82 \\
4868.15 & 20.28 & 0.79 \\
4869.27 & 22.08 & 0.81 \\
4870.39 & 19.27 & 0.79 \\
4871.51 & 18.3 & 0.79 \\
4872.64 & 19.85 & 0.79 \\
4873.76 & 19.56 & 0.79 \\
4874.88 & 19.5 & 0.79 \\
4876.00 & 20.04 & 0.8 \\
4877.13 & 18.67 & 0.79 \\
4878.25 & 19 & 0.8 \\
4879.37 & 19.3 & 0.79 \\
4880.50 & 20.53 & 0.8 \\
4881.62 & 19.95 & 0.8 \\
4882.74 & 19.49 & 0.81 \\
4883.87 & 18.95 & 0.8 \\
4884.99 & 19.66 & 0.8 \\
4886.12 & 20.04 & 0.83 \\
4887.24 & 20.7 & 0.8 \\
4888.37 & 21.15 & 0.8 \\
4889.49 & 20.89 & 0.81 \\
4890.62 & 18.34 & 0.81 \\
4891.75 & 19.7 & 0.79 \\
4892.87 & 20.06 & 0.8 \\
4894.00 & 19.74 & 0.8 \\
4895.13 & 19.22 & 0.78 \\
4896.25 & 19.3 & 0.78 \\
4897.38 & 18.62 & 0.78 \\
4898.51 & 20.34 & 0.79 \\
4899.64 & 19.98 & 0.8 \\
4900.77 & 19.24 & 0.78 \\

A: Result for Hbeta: 2.4 angstrom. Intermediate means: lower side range 19.9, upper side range 19.7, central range 18.2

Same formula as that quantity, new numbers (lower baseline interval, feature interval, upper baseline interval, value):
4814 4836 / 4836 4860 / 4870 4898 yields 0.8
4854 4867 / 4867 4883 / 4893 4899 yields -1.8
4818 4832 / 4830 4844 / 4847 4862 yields -0.7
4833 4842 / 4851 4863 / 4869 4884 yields 1.9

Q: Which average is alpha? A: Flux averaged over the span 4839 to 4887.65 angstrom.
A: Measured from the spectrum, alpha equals 18.7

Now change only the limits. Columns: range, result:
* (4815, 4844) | 19.9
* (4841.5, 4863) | 18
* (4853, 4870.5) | 17.3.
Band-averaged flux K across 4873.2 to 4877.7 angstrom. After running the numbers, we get 19.4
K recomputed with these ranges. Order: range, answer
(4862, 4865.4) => 15.8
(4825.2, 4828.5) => 20.3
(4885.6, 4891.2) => 20.2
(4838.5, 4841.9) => 19.4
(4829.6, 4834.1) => 20.2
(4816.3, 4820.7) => 19.8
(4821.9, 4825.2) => 19.9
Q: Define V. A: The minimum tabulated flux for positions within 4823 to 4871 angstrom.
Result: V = 9.548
